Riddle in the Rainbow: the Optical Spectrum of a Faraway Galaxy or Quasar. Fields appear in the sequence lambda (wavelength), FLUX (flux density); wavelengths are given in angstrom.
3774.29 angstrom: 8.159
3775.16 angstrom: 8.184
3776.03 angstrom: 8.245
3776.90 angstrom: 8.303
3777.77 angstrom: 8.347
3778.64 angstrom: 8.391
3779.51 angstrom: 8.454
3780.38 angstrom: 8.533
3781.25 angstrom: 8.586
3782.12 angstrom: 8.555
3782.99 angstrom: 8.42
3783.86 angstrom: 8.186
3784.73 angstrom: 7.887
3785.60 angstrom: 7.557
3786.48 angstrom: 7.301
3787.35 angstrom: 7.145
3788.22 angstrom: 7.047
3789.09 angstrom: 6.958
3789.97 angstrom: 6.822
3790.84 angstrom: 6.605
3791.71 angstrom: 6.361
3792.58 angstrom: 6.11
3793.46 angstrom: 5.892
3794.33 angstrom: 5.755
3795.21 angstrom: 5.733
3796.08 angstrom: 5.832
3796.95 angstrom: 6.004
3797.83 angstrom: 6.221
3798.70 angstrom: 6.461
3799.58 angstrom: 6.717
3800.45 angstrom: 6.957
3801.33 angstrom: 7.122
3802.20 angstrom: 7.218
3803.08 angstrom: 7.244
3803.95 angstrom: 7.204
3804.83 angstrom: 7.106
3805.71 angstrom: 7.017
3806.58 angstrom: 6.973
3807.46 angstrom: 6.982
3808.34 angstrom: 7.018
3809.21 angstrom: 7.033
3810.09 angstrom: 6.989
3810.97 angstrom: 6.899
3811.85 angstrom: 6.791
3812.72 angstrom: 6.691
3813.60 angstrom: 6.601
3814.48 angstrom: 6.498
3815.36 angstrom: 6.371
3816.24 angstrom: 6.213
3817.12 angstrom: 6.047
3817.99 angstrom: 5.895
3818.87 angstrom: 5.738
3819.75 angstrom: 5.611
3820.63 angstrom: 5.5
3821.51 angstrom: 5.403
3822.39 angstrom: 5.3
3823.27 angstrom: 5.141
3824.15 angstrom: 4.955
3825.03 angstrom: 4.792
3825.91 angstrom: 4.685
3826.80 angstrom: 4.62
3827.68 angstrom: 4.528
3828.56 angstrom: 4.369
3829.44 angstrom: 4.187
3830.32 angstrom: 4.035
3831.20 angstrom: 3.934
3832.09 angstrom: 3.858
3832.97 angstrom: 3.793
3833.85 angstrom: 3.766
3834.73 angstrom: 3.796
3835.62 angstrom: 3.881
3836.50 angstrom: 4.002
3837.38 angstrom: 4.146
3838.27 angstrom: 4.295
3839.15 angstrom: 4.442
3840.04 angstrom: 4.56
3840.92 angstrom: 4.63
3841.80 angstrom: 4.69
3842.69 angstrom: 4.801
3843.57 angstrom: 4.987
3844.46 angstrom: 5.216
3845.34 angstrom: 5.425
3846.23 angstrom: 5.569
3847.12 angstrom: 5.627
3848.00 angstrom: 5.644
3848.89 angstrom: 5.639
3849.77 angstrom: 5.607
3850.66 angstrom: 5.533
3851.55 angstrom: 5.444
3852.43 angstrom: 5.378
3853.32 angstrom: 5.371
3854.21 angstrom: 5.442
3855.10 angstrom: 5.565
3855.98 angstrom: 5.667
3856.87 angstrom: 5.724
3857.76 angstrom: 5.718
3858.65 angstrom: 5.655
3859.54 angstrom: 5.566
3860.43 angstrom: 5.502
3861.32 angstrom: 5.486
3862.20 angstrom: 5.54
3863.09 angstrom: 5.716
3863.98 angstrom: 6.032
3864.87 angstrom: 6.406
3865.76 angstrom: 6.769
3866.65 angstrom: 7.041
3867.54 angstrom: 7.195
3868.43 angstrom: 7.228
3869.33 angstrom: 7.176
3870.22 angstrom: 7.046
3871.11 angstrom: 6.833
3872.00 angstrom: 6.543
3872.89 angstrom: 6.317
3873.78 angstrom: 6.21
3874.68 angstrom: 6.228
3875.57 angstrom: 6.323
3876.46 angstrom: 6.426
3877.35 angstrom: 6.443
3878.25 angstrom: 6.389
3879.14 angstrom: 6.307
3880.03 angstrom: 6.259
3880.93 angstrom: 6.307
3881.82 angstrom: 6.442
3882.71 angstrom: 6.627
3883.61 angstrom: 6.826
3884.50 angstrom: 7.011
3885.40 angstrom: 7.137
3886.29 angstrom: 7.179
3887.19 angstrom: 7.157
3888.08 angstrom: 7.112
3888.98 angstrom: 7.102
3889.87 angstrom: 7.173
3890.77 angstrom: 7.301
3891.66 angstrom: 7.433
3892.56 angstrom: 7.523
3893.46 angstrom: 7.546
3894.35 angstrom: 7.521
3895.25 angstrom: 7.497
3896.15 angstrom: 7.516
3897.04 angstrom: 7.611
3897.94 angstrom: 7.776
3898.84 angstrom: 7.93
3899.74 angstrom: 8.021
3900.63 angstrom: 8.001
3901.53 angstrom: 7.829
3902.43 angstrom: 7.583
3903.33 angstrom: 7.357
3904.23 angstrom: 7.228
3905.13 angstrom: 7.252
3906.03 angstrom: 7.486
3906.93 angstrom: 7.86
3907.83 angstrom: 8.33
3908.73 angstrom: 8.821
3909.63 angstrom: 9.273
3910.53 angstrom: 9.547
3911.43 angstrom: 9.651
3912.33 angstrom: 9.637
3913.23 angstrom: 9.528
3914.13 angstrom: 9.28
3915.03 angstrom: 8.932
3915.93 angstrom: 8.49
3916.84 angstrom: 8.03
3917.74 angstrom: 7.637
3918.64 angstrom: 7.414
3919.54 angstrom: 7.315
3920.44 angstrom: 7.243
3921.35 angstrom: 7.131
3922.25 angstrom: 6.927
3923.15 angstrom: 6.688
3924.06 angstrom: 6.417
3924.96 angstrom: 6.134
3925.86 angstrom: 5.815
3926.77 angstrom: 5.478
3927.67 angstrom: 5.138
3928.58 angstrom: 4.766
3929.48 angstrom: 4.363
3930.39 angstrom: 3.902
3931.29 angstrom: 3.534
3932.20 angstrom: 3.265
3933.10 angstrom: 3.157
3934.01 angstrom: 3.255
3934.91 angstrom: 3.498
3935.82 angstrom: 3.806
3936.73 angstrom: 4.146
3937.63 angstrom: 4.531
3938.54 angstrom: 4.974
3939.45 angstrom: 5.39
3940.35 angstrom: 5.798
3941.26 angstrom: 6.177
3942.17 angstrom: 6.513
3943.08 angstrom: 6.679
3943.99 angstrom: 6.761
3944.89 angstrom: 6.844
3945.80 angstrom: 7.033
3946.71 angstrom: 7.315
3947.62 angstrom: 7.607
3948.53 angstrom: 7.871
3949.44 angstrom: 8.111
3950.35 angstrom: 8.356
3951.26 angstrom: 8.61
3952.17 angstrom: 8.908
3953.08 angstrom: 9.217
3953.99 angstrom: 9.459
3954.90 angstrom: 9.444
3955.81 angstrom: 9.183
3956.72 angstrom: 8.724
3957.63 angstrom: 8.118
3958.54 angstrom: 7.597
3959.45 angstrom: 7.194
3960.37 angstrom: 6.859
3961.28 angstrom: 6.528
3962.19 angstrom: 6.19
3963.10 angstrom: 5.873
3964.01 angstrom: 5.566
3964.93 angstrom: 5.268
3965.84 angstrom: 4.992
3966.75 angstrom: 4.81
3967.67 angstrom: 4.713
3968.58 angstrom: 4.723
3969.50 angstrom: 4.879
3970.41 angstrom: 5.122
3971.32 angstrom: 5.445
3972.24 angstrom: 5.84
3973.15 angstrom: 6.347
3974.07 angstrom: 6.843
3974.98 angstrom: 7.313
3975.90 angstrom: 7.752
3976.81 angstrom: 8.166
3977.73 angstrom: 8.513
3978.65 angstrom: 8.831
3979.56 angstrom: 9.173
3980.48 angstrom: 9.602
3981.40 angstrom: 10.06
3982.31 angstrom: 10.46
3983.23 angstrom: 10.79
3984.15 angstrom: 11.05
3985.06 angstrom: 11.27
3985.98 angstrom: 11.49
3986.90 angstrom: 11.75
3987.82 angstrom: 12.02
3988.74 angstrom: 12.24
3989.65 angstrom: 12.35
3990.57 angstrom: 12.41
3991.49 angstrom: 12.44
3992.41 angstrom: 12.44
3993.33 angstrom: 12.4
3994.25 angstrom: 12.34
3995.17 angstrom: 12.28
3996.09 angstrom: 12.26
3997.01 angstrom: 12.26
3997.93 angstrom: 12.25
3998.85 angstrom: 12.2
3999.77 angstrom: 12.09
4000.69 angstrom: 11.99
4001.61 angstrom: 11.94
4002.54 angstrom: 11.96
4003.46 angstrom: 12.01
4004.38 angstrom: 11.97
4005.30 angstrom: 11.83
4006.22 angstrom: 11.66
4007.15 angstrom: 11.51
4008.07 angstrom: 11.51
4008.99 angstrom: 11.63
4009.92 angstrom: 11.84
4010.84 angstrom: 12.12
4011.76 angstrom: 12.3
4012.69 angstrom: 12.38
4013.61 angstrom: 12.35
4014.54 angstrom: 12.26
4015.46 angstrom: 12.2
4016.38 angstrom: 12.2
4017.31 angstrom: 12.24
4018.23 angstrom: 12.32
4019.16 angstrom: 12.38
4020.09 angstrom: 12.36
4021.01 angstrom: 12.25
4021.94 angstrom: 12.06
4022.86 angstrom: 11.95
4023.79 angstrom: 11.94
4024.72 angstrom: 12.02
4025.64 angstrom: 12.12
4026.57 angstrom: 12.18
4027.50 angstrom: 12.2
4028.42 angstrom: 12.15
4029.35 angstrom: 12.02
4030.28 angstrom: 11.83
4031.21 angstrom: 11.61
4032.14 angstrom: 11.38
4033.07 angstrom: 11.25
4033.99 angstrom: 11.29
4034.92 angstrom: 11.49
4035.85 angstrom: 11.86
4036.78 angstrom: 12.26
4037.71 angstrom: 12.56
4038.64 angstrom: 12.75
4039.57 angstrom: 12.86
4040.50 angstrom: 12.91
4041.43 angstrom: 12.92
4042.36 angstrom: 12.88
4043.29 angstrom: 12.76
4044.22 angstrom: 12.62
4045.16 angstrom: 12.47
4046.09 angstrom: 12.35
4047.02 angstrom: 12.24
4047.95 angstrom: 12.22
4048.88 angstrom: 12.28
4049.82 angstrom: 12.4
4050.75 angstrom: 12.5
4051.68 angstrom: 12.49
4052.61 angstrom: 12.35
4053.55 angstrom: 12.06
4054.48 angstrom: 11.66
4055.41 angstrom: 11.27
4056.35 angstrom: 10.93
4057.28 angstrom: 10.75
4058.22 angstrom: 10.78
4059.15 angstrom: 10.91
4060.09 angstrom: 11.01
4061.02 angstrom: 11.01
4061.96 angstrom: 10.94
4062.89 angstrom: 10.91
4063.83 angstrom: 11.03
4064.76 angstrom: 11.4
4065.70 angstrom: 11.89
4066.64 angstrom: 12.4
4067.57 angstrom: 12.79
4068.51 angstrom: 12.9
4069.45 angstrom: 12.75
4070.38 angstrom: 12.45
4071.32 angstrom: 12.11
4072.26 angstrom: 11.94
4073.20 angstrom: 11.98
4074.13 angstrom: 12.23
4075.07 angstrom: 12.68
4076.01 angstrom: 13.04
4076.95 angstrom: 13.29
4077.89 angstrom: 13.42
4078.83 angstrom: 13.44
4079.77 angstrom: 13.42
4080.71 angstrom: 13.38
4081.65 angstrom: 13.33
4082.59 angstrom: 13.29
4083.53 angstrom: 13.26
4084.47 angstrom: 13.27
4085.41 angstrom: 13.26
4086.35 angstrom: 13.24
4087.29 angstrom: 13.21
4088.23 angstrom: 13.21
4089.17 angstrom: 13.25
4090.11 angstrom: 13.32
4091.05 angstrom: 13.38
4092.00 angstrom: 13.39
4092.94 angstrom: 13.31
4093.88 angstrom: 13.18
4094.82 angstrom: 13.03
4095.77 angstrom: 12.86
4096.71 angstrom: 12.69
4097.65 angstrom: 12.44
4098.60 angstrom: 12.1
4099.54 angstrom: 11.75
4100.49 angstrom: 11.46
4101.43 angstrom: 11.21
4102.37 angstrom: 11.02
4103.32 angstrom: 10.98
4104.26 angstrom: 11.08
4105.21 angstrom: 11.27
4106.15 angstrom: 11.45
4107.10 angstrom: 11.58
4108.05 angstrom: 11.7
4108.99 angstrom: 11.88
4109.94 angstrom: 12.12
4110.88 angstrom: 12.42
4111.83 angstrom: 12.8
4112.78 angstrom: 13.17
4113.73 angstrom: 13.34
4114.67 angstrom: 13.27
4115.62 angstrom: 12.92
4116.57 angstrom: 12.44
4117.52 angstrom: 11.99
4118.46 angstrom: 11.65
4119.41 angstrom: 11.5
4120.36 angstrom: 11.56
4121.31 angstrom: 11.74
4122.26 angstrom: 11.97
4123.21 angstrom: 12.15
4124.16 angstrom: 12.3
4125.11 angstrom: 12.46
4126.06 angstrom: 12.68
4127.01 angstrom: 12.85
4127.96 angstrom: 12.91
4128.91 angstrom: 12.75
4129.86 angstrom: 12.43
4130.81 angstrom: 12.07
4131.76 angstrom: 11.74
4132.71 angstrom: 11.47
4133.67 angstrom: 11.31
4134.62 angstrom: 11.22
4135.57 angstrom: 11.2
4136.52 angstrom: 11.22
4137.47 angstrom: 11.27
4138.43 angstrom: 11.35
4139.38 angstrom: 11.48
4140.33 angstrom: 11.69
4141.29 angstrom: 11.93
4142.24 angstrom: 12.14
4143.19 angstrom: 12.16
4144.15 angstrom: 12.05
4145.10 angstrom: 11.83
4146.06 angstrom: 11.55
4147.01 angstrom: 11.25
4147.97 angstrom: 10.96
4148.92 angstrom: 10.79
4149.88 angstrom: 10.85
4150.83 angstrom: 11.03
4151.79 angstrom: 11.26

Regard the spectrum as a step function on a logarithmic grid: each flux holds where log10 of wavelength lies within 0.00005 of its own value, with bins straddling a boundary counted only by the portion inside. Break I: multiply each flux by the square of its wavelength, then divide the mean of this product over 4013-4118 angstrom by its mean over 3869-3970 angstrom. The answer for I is 1.9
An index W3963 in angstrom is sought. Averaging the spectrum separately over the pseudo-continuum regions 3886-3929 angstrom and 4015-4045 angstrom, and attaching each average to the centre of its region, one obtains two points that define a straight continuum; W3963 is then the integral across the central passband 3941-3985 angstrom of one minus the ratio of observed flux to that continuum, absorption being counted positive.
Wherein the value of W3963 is 9.9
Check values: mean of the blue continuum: 7.58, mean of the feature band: 7.49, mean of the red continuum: 12.2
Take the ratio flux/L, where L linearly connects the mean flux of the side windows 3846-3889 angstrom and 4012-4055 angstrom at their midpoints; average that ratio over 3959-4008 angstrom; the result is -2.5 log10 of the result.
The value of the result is 0.116 mag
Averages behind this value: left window 6.23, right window 12.2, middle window 9.46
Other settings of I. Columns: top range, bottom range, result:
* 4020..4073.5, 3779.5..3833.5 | 2.15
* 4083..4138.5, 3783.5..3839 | 2.42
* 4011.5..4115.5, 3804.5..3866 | 2.54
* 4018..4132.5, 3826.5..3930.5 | 2.12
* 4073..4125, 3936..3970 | 1.99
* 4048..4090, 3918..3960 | 2.04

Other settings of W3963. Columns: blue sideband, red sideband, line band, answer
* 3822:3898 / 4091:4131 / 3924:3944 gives 7.4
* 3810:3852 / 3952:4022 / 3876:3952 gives 7.2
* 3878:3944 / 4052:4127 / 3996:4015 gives -4.5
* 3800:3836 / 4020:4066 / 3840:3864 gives 4.5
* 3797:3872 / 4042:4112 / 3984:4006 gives -4.4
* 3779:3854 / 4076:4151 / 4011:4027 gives -3.1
